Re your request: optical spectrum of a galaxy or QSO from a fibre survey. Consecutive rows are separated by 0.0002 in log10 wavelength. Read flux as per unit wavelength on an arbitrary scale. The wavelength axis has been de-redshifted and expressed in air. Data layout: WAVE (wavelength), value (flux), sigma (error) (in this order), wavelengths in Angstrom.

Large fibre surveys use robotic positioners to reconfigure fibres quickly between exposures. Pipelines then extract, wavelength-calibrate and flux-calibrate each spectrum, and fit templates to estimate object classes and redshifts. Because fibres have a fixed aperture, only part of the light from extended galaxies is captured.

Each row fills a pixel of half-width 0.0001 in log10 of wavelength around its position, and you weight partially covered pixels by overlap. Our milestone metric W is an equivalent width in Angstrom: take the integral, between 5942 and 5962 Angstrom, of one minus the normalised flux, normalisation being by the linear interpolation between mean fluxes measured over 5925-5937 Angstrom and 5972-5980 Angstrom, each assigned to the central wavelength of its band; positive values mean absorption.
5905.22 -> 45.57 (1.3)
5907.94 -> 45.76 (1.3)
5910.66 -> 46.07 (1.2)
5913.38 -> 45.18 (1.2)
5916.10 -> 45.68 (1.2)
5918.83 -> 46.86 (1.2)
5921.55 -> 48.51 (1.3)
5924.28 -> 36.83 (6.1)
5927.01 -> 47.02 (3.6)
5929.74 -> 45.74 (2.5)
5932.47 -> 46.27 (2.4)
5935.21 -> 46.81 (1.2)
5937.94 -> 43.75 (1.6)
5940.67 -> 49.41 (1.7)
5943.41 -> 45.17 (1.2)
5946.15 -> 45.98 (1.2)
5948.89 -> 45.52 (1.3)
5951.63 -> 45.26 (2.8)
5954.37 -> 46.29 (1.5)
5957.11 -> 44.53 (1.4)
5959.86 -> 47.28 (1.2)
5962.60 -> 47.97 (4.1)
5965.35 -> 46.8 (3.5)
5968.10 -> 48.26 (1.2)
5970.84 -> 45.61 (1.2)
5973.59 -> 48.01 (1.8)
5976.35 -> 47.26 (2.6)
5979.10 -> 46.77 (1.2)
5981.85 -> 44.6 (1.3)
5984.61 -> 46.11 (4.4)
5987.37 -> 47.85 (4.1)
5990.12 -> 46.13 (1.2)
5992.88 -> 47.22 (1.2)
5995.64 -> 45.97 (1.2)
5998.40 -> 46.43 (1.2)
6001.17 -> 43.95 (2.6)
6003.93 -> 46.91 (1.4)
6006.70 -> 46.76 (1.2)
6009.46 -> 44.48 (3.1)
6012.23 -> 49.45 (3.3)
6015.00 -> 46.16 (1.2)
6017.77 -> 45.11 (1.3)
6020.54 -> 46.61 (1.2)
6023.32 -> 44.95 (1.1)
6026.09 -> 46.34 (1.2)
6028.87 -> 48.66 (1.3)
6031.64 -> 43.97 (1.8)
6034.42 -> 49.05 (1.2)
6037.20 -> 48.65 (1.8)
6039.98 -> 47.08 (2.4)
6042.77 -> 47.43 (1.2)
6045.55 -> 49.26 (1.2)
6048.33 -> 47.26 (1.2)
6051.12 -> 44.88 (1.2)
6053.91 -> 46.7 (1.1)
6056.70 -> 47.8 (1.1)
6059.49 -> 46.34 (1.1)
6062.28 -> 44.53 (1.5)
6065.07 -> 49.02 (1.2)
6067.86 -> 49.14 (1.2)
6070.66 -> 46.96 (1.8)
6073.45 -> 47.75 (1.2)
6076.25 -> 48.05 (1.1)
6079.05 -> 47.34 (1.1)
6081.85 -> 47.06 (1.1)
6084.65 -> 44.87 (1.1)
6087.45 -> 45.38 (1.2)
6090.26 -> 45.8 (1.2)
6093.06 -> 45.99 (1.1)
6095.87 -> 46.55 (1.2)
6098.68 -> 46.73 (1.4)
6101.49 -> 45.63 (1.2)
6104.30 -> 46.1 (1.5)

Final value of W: 0.3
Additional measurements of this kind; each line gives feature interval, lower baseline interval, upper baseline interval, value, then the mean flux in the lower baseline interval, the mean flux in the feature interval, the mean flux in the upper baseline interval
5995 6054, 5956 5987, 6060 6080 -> 0.6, 46.7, 46.6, 47.5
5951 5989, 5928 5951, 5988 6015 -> -0.3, 46.1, 46.6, 46.4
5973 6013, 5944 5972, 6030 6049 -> 0.3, 46.3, 46.4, 47.6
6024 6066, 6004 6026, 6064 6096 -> -0.4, 46.3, 47.1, 47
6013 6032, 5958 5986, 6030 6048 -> 0.5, 46.8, 46.2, 47.6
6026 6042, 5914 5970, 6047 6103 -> -0.3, 46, 47.4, 46.7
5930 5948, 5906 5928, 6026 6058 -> -0.2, 45.2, 46.2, 47.3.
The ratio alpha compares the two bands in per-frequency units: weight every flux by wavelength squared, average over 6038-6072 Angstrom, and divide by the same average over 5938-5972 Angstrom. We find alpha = 1.1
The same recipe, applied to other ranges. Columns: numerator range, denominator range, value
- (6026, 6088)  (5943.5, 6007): 1.04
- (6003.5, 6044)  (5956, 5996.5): 1.02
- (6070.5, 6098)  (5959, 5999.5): 1.03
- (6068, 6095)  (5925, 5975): 1.05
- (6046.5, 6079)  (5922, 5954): 1.08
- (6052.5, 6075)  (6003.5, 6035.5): 1.03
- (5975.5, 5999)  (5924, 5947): 1.04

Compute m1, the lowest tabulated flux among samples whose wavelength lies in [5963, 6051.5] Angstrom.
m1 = 43.95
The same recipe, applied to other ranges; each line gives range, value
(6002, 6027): 44.48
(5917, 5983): 36.83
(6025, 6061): 43.97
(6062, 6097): 44.53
